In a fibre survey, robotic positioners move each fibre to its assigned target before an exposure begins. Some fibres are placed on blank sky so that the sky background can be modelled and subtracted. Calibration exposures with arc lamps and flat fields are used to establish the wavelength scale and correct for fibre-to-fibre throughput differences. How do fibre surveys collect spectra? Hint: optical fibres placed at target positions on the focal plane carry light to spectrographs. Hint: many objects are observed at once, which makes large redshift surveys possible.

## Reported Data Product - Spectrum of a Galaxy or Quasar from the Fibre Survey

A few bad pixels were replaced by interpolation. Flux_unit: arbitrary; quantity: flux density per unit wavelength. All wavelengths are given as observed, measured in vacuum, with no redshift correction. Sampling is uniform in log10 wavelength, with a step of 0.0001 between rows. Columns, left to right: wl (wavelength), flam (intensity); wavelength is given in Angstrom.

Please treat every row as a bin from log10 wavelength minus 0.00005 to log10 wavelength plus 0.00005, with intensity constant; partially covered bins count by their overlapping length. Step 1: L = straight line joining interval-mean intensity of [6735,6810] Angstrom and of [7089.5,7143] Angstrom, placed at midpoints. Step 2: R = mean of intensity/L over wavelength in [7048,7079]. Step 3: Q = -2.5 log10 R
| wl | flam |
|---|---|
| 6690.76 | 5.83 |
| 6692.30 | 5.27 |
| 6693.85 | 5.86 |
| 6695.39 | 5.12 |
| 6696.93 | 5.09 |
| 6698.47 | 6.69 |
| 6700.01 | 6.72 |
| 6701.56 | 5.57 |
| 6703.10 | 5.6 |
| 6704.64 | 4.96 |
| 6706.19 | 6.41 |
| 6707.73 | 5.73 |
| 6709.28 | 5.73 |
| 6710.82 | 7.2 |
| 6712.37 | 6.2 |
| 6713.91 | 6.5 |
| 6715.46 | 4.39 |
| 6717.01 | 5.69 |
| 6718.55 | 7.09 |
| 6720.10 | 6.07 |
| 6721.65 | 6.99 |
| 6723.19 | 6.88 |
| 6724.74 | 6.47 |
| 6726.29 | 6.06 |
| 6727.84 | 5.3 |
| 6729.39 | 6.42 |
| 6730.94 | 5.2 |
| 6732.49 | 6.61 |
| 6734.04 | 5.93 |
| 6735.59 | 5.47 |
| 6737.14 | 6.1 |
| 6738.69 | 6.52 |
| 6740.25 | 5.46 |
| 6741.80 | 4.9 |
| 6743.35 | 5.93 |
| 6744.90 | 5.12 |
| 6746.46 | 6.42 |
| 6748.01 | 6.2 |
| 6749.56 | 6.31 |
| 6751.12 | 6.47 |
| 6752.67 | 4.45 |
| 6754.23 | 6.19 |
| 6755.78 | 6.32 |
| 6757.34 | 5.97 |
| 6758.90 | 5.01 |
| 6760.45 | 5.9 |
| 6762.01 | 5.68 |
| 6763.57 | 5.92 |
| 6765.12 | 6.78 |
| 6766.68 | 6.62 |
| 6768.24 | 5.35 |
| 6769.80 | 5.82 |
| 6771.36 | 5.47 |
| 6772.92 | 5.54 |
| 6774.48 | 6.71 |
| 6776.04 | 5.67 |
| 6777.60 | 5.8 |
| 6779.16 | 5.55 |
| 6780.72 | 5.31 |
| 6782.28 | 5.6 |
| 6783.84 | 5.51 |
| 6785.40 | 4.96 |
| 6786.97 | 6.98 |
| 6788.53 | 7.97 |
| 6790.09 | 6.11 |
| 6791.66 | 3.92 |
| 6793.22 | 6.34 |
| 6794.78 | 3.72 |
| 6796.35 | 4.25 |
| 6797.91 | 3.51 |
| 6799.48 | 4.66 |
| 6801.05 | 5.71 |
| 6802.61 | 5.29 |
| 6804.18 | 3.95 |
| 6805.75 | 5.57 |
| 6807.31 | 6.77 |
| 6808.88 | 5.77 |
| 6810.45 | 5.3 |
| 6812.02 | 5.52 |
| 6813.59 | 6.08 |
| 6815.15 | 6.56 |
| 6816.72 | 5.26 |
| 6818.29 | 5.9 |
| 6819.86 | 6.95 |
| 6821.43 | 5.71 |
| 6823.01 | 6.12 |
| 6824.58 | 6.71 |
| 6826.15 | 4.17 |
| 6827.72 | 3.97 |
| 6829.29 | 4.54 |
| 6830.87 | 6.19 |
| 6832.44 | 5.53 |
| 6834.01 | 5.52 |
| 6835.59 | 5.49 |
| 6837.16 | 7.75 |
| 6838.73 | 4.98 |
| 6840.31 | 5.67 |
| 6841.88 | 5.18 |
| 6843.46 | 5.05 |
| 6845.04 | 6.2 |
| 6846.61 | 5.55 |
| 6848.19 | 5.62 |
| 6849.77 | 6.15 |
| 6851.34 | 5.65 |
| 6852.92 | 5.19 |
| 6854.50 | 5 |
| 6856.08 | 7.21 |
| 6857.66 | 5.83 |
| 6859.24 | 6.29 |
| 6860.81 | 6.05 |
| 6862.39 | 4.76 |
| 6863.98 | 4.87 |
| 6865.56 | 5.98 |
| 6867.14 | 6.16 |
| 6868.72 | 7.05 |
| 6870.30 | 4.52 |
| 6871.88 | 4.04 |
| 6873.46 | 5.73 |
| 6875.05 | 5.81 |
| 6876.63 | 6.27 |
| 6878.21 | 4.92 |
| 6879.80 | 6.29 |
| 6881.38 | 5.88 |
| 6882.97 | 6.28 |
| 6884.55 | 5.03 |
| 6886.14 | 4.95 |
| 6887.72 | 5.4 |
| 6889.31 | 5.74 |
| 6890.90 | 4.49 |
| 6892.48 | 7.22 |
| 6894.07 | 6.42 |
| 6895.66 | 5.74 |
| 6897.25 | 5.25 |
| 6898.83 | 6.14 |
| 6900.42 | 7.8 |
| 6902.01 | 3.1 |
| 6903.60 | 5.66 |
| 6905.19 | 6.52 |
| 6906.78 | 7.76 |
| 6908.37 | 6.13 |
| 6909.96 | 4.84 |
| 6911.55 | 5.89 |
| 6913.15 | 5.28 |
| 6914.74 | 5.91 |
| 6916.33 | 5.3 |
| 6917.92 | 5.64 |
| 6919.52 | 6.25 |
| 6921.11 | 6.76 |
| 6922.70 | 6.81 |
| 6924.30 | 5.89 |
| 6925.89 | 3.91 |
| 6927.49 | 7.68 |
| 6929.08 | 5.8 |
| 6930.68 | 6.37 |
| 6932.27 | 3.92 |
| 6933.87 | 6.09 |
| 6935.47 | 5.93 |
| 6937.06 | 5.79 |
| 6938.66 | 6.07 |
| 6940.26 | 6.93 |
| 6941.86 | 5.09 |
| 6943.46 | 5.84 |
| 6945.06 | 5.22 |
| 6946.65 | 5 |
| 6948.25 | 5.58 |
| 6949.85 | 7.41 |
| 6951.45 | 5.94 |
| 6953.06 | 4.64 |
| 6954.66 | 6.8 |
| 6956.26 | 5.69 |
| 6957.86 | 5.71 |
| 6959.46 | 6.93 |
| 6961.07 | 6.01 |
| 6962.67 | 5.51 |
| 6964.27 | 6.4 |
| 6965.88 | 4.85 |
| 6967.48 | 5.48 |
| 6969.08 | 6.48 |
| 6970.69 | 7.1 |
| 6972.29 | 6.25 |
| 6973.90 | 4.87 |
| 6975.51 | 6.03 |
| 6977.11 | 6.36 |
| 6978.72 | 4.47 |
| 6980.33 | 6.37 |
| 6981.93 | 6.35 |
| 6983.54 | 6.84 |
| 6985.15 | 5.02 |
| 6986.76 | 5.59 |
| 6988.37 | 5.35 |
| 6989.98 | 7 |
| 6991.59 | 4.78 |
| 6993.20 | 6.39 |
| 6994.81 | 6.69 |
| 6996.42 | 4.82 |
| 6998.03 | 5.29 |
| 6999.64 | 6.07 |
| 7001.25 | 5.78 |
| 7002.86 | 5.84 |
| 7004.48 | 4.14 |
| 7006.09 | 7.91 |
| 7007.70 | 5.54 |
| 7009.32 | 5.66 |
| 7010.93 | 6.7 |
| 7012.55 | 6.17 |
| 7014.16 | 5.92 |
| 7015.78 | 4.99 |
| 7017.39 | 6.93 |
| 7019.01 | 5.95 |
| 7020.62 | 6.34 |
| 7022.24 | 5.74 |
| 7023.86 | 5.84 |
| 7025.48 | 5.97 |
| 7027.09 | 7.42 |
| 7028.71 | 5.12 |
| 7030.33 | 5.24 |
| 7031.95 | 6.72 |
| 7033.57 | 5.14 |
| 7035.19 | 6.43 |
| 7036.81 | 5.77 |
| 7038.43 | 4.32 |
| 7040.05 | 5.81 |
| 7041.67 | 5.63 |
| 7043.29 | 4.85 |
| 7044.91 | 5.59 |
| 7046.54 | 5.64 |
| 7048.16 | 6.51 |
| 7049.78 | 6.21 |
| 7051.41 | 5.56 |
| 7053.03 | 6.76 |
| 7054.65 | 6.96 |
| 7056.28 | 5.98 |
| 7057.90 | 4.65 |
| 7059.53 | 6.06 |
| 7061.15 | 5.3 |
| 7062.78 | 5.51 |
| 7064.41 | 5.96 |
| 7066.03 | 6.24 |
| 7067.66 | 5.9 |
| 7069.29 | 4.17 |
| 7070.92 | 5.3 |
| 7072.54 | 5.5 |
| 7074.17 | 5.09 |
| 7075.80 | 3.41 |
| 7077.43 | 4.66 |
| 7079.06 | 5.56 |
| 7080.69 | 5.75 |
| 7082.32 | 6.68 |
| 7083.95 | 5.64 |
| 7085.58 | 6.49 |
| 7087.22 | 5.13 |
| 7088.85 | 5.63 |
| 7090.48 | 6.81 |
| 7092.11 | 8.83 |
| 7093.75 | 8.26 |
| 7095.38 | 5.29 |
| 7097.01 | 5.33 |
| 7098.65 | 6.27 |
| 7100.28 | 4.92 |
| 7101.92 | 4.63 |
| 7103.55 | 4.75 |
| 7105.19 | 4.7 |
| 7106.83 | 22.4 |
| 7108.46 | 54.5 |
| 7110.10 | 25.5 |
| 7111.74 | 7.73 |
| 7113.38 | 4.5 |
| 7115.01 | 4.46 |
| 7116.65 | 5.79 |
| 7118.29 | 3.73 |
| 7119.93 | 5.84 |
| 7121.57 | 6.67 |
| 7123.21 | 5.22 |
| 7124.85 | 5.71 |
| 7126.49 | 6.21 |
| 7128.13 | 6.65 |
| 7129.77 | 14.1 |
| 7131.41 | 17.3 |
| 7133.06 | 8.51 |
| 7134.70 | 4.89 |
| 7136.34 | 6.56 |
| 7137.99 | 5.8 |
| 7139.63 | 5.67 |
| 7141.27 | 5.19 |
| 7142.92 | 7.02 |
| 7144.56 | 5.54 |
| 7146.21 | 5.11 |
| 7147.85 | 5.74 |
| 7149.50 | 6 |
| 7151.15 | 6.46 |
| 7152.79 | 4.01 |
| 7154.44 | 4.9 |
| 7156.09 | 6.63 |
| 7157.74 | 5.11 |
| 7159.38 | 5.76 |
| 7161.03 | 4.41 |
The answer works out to 0.47 mag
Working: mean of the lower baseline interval 5.66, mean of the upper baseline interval 9.1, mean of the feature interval 5.54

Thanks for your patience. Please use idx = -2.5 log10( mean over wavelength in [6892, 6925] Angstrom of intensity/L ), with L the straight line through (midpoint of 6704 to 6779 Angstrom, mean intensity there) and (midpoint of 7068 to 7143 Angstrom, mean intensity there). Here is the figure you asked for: 0.15 mag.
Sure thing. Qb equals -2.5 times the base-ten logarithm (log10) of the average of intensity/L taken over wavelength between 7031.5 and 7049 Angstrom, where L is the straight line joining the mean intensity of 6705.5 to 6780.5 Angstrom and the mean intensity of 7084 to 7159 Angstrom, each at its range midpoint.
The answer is 0.327 mag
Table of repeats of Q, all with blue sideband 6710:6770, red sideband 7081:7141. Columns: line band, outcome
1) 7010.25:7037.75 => 0.32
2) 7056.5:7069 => 0.44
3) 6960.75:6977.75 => 0.28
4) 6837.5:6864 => 0.20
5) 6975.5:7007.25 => 0.32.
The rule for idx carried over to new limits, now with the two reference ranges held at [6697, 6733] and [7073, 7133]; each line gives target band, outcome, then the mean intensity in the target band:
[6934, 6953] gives 0.279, 5.85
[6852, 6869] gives 0.206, 5.81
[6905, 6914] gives 0.213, 6.04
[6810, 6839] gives 0.187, 5.72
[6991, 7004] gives 0.359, 5.68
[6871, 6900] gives 0.258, 5.67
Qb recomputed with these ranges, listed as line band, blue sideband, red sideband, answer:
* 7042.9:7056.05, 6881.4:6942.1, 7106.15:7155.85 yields 0.30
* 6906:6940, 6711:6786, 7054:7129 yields 0.14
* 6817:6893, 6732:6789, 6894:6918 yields 0.04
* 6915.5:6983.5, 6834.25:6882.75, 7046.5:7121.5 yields 0.10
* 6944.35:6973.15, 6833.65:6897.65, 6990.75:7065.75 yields -0.03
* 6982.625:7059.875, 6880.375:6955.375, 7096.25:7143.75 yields 0.28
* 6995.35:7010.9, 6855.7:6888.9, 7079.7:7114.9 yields 0.37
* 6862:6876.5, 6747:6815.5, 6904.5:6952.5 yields 0.06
